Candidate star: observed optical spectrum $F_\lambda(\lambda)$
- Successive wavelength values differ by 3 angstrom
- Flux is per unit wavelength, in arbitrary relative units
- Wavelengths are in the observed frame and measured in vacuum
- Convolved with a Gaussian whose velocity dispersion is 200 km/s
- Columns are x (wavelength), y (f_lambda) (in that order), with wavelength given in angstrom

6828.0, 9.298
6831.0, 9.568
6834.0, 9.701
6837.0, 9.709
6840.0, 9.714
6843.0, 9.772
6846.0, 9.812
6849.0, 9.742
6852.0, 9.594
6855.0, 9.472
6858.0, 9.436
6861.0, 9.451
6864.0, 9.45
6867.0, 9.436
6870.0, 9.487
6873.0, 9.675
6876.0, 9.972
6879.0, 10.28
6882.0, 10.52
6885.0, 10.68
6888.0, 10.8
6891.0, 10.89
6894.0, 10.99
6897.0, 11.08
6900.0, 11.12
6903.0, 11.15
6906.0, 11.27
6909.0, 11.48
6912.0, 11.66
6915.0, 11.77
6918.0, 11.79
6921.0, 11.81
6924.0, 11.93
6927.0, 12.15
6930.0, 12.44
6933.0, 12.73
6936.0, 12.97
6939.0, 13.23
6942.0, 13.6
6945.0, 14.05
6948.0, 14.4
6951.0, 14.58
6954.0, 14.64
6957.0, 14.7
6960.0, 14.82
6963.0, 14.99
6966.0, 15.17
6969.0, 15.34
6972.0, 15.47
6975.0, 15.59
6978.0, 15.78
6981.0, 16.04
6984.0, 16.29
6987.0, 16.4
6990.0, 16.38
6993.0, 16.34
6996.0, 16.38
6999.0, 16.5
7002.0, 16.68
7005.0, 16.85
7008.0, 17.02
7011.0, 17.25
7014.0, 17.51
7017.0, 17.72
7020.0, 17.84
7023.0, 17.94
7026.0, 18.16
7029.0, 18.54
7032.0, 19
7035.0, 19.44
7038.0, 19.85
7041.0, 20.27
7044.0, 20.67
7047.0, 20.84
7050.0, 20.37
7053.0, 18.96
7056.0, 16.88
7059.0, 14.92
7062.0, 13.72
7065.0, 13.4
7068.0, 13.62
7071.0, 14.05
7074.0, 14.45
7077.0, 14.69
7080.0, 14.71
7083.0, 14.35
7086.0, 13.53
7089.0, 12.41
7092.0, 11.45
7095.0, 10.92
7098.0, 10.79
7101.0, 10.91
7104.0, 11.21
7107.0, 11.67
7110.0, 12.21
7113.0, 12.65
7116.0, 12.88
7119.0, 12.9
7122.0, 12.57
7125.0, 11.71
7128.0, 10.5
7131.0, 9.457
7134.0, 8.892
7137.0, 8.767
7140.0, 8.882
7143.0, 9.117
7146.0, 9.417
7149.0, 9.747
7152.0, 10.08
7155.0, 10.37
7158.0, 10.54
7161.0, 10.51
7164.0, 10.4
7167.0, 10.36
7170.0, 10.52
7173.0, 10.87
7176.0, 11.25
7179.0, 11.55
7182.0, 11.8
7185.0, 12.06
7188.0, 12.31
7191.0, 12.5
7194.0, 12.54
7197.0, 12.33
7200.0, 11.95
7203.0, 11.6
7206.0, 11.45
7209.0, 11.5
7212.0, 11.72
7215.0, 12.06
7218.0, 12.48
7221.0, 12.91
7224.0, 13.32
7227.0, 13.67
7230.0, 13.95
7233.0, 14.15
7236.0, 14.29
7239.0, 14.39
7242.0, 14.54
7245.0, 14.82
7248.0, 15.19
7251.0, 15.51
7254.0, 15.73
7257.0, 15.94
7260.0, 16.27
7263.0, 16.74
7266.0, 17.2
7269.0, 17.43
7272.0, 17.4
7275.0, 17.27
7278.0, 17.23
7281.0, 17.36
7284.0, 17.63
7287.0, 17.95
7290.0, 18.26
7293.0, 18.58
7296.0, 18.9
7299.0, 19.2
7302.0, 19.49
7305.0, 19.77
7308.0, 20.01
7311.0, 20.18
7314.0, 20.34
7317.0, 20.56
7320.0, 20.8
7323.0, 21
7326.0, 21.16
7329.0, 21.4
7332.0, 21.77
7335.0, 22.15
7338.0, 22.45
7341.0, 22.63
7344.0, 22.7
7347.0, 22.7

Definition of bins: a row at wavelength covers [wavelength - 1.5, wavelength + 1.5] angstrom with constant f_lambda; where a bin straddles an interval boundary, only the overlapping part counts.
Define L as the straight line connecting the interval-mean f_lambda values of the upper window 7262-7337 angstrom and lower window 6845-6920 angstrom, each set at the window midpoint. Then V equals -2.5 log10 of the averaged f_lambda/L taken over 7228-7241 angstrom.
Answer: 0.25 mag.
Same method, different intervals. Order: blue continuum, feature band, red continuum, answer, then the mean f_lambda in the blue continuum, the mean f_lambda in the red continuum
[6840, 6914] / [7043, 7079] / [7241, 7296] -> -0.218 mag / 10.3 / 16.8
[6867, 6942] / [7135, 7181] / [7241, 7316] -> 0.465 mag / 11.3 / 17.6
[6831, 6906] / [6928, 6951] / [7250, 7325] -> -0.167 mag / 10.1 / 18.3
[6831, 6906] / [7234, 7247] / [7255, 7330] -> 0.211 mag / 10.1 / 18.7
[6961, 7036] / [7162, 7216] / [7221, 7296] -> 0.366 mag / 16.8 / 16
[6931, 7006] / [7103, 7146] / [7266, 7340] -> 0.493 mag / 15.2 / 19.5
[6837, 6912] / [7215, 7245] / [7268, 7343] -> 0.297 mag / 10.2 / 19.7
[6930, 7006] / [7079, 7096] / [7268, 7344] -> 0.283 mag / 15.1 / 19.7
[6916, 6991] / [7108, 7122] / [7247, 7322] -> 0.266 mag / 14.3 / 18.1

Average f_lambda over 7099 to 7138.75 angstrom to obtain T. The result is 11.2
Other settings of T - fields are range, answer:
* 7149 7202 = 11.2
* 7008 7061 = 18.5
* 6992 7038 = 17.6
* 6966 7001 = 16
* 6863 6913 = 10.6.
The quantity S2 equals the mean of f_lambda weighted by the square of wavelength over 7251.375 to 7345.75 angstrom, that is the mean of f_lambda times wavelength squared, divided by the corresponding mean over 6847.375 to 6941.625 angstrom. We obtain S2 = 2.0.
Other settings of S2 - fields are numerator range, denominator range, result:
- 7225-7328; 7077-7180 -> 1.63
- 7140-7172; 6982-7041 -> 0.60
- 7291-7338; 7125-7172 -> 2.16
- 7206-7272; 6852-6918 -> 1.52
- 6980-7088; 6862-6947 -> 1.54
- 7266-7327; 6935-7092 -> 1.27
